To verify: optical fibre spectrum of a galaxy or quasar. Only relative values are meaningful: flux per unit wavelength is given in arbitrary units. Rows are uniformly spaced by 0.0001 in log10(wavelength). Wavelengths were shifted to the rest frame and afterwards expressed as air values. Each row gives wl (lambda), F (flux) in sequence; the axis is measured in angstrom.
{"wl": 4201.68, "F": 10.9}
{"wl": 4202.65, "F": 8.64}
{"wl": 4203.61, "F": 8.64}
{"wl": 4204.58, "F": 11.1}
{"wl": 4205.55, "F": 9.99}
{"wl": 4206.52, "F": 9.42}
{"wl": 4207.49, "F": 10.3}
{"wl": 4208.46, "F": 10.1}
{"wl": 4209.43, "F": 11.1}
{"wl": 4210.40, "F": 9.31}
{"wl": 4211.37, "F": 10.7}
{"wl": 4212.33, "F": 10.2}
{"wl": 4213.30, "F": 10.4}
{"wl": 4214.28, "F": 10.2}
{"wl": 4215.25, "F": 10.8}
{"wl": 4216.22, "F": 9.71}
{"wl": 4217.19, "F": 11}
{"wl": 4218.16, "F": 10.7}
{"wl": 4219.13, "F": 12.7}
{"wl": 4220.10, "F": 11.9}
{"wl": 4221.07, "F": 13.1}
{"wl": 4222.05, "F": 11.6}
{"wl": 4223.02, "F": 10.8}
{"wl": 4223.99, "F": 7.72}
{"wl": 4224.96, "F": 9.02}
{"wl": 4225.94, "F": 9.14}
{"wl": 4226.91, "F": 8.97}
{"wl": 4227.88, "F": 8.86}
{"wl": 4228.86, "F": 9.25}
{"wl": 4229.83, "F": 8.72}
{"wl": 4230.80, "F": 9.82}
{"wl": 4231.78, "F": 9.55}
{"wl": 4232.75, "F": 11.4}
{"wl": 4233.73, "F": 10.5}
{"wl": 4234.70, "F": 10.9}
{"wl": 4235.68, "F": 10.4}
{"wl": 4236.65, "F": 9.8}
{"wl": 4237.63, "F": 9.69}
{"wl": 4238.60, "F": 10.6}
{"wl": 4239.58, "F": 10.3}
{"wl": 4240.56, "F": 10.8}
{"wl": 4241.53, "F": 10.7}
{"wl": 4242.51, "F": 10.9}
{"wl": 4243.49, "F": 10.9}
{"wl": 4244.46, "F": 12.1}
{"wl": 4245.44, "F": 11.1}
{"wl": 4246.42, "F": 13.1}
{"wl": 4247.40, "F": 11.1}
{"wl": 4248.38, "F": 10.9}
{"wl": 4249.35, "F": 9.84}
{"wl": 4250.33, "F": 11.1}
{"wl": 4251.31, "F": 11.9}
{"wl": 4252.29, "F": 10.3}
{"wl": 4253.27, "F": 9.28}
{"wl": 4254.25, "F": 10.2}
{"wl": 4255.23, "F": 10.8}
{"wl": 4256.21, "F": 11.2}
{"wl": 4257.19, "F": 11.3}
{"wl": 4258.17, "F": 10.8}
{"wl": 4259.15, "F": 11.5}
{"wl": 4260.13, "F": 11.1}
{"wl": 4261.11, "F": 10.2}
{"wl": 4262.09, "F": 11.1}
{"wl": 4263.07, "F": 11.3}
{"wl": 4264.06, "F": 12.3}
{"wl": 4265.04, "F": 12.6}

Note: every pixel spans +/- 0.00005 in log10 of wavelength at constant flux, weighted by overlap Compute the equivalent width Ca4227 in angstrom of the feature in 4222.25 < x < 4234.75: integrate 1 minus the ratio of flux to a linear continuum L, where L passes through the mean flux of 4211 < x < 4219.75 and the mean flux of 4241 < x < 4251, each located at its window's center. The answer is 1.5 angstrom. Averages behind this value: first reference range 10.7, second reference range 11.2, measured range 9.59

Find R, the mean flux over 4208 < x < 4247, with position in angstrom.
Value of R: 10.5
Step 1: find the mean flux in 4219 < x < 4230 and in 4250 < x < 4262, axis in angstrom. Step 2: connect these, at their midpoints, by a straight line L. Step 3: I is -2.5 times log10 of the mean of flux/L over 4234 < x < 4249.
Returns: -0.04 mag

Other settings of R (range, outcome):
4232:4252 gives 10.9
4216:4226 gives 10.8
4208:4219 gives 10.5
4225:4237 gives 9.75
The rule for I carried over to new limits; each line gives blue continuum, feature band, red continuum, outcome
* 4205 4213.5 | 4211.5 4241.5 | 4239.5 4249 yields 0.04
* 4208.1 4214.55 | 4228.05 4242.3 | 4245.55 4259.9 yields 0.05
